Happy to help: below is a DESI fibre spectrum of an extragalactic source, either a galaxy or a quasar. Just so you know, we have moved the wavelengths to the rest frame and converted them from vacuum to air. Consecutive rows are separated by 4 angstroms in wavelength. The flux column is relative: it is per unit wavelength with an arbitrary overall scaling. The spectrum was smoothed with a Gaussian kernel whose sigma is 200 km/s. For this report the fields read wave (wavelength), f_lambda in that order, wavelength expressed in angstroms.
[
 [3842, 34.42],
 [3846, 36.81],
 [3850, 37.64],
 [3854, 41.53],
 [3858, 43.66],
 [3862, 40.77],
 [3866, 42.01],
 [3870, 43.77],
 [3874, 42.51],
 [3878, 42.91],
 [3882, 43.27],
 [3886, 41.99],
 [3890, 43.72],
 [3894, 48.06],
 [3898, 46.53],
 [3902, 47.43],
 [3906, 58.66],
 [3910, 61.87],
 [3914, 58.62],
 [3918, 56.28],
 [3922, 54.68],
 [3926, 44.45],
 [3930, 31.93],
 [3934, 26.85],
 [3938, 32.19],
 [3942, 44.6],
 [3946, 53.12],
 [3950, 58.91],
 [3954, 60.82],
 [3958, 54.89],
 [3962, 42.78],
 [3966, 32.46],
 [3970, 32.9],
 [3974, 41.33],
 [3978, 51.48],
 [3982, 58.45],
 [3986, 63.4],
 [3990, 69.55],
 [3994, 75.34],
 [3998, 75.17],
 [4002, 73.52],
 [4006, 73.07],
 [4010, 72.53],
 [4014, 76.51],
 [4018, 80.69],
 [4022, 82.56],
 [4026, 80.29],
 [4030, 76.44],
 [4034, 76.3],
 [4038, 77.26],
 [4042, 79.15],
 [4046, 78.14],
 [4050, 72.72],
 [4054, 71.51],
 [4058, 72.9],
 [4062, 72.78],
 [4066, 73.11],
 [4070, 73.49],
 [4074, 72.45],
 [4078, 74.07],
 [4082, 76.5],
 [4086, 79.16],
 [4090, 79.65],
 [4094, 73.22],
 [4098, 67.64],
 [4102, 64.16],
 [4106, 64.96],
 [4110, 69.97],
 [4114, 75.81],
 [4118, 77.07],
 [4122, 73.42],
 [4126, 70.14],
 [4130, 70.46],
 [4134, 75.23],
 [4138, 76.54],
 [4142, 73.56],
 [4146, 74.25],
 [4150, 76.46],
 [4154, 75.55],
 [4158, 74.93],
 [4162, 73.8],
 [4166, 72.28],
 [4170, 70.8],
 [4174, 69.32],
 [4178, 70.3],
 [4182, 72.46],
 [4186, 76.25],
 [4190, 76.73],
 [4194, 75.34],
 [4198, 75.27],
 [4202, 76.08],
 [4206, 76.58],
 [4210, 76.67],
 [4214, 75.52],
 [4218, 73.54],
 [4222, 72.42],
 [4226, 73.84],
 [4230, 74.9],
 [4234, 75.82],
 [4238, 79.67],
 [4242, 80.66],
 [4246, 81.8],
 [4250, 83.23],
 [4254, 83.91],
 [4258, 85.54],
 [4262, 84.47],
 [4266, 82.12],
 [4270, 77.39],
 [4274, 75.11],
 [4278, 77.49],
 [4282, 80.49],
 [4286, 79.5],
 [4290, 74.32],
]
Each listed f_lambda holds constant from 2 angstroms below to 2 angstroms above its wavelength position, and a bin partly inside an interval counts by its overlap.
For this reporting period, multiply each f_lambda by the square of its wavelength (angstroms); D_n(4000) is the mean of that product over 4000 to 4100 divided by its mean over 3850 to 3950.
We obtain 1.8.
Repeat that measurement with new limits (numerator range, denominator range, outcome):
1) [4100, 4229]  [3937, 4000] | 1.52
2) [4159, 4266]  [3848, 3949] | 1.97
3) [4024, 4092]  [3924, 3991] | 1.70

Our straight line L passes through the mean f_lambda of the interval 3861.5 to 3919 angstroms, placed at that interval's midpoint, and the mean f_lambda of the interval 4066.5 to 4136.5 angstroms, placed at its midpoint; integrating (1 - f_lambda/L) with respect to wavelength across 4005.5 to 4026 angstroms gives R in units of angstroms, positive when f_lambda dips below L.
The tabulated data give -4.9 angstroms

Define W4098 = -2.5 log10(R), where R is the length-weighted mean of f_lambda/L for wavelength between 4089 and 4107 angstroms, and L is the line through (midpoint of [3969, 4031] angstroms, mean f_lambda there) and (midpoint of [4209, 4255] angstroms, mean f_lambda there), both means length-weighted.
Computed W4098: 0.04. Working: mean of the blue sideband 68.1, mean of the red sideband 77.6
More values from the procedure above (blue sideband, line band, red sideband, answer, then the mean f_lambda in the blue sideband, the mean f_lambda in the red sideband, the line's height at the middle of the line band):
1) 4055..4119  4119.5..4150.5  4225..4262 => 0.02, 72.8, 80.3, 75.1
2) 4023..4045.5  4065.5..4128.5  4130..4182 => 0.04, 78.1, 73.4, 75.7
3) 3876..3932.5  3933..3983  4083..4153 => 0.20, 48.4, 73.1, 54.6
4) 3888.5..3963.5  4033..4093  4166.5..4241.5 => -0.22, 48.8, 74.6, 61.5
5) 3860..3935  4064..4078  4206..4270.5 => -0.16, 46.4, 78.8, 62.9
